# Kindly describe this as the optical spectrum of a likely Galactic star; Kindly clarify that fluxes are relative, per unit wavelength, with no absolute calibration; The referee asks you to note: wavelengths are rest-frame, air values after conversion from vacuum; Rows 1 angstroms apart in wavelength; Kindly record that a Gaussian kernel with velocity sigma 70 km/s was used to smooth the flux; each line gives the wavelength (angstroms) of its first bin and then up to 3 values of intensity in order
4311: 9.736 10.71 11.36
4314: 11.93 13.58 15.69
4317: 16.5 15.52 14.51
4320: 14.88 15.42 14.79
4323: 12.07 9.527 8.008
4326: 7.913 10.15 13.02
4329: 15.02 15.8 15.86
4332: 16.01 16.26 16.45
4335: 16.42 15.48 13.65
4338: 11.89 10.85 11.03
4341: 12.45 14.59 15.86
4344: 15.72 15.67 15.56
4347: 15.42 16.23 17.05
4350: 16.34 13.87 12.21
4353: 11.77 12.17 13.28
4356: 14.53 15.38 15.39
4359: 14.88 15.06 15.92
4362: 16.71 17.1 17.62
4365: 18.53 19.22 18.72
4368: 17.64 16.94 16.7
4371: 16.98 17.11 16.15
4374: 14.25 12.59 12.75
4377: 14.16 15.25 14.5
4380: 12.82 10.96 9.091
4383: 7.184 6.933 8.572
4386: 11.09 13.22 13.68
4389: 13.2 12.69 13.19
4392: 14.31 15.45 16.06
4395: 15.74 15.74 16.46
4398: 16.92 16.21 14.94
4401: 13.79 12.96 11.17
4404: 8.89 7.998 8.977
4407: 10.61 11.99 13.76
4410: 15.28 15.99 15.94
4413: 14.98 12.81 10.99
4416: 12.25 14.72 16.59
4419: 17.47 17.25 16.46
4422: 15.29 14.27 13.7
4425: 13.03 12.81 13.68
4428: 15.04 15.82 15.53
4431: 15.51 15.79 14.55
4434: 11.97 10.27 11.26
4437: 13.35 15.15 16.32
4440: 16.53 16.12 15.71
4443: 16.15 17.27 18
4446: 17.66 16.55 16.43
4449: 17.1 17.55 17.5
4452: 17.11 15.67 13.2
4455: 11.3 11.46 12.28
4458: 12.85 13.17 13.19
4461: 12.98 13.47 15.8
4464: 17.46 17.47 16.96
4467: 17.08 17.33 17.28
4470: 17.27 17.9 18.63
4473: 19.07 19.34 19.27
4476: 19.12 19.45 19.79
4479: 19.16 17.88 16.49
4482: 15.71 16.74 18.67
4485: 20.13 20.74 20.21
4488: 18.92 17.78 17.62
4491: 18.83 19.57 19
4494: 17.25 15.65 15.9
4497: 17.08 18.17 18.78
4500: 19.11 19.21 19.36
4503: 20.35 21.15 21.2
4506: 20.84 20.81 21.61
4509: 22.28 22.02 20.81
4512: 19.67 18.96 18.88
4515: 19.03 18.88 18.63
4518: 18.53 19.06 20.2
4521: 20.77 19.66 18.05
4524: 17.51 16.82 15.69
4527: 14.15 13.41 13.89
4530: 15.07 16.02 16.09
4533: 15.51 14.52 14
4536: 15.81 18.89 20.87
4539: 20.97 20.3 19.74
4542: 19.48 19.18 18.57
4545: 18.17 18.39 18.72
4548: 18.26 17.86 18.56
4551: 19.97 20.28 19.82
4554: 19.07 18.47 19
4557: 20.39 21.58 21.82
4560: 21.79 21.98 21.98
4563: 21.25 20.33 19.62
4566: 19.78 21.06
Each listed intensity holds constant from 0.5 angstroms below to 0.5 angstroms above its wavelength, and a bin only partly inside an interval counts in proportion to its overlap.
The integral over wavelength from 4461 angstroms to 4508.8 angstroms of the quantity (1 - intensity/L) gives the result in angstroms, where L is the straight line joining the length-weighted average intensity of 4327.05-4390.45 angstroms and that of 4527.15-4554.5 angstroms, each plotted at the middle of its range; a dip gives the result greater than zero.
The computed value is -4.7 angstroms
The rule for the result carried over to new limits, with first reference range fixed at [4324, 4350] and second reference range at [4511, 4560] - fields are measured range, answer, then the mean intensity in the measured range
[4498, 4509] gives -1.6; 20.2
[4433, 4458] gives 2.1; 15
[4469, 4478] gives -0.9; 18.7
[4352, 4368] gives -1.3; 15.7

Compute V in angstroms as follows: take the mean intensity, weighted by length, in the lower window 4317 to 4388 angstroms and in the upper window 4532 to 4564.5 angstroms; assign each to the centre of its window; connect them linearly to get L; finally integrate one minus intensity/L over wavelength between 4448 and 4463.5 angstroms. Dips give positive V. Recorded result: 2.2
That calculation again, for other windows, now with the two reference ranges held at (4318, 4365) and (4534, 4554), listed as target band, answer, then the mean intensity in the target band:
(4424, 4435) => 1.41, 14.2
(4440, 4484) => 1.20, 16.5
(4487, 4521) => -2.70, 19.3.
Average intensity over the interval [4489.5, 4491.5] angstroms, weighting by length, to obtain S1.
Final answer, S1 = 18.2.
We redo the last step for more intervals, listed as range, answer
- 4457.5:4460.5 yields 13.1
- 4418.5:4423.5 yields 16.1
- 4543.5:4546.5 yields 18.4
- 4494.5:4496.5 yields 15.8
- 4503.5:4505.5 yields 21.2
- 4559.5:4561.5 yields 21.9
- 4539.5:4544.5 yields 19.5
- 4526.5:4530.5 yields 14.1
